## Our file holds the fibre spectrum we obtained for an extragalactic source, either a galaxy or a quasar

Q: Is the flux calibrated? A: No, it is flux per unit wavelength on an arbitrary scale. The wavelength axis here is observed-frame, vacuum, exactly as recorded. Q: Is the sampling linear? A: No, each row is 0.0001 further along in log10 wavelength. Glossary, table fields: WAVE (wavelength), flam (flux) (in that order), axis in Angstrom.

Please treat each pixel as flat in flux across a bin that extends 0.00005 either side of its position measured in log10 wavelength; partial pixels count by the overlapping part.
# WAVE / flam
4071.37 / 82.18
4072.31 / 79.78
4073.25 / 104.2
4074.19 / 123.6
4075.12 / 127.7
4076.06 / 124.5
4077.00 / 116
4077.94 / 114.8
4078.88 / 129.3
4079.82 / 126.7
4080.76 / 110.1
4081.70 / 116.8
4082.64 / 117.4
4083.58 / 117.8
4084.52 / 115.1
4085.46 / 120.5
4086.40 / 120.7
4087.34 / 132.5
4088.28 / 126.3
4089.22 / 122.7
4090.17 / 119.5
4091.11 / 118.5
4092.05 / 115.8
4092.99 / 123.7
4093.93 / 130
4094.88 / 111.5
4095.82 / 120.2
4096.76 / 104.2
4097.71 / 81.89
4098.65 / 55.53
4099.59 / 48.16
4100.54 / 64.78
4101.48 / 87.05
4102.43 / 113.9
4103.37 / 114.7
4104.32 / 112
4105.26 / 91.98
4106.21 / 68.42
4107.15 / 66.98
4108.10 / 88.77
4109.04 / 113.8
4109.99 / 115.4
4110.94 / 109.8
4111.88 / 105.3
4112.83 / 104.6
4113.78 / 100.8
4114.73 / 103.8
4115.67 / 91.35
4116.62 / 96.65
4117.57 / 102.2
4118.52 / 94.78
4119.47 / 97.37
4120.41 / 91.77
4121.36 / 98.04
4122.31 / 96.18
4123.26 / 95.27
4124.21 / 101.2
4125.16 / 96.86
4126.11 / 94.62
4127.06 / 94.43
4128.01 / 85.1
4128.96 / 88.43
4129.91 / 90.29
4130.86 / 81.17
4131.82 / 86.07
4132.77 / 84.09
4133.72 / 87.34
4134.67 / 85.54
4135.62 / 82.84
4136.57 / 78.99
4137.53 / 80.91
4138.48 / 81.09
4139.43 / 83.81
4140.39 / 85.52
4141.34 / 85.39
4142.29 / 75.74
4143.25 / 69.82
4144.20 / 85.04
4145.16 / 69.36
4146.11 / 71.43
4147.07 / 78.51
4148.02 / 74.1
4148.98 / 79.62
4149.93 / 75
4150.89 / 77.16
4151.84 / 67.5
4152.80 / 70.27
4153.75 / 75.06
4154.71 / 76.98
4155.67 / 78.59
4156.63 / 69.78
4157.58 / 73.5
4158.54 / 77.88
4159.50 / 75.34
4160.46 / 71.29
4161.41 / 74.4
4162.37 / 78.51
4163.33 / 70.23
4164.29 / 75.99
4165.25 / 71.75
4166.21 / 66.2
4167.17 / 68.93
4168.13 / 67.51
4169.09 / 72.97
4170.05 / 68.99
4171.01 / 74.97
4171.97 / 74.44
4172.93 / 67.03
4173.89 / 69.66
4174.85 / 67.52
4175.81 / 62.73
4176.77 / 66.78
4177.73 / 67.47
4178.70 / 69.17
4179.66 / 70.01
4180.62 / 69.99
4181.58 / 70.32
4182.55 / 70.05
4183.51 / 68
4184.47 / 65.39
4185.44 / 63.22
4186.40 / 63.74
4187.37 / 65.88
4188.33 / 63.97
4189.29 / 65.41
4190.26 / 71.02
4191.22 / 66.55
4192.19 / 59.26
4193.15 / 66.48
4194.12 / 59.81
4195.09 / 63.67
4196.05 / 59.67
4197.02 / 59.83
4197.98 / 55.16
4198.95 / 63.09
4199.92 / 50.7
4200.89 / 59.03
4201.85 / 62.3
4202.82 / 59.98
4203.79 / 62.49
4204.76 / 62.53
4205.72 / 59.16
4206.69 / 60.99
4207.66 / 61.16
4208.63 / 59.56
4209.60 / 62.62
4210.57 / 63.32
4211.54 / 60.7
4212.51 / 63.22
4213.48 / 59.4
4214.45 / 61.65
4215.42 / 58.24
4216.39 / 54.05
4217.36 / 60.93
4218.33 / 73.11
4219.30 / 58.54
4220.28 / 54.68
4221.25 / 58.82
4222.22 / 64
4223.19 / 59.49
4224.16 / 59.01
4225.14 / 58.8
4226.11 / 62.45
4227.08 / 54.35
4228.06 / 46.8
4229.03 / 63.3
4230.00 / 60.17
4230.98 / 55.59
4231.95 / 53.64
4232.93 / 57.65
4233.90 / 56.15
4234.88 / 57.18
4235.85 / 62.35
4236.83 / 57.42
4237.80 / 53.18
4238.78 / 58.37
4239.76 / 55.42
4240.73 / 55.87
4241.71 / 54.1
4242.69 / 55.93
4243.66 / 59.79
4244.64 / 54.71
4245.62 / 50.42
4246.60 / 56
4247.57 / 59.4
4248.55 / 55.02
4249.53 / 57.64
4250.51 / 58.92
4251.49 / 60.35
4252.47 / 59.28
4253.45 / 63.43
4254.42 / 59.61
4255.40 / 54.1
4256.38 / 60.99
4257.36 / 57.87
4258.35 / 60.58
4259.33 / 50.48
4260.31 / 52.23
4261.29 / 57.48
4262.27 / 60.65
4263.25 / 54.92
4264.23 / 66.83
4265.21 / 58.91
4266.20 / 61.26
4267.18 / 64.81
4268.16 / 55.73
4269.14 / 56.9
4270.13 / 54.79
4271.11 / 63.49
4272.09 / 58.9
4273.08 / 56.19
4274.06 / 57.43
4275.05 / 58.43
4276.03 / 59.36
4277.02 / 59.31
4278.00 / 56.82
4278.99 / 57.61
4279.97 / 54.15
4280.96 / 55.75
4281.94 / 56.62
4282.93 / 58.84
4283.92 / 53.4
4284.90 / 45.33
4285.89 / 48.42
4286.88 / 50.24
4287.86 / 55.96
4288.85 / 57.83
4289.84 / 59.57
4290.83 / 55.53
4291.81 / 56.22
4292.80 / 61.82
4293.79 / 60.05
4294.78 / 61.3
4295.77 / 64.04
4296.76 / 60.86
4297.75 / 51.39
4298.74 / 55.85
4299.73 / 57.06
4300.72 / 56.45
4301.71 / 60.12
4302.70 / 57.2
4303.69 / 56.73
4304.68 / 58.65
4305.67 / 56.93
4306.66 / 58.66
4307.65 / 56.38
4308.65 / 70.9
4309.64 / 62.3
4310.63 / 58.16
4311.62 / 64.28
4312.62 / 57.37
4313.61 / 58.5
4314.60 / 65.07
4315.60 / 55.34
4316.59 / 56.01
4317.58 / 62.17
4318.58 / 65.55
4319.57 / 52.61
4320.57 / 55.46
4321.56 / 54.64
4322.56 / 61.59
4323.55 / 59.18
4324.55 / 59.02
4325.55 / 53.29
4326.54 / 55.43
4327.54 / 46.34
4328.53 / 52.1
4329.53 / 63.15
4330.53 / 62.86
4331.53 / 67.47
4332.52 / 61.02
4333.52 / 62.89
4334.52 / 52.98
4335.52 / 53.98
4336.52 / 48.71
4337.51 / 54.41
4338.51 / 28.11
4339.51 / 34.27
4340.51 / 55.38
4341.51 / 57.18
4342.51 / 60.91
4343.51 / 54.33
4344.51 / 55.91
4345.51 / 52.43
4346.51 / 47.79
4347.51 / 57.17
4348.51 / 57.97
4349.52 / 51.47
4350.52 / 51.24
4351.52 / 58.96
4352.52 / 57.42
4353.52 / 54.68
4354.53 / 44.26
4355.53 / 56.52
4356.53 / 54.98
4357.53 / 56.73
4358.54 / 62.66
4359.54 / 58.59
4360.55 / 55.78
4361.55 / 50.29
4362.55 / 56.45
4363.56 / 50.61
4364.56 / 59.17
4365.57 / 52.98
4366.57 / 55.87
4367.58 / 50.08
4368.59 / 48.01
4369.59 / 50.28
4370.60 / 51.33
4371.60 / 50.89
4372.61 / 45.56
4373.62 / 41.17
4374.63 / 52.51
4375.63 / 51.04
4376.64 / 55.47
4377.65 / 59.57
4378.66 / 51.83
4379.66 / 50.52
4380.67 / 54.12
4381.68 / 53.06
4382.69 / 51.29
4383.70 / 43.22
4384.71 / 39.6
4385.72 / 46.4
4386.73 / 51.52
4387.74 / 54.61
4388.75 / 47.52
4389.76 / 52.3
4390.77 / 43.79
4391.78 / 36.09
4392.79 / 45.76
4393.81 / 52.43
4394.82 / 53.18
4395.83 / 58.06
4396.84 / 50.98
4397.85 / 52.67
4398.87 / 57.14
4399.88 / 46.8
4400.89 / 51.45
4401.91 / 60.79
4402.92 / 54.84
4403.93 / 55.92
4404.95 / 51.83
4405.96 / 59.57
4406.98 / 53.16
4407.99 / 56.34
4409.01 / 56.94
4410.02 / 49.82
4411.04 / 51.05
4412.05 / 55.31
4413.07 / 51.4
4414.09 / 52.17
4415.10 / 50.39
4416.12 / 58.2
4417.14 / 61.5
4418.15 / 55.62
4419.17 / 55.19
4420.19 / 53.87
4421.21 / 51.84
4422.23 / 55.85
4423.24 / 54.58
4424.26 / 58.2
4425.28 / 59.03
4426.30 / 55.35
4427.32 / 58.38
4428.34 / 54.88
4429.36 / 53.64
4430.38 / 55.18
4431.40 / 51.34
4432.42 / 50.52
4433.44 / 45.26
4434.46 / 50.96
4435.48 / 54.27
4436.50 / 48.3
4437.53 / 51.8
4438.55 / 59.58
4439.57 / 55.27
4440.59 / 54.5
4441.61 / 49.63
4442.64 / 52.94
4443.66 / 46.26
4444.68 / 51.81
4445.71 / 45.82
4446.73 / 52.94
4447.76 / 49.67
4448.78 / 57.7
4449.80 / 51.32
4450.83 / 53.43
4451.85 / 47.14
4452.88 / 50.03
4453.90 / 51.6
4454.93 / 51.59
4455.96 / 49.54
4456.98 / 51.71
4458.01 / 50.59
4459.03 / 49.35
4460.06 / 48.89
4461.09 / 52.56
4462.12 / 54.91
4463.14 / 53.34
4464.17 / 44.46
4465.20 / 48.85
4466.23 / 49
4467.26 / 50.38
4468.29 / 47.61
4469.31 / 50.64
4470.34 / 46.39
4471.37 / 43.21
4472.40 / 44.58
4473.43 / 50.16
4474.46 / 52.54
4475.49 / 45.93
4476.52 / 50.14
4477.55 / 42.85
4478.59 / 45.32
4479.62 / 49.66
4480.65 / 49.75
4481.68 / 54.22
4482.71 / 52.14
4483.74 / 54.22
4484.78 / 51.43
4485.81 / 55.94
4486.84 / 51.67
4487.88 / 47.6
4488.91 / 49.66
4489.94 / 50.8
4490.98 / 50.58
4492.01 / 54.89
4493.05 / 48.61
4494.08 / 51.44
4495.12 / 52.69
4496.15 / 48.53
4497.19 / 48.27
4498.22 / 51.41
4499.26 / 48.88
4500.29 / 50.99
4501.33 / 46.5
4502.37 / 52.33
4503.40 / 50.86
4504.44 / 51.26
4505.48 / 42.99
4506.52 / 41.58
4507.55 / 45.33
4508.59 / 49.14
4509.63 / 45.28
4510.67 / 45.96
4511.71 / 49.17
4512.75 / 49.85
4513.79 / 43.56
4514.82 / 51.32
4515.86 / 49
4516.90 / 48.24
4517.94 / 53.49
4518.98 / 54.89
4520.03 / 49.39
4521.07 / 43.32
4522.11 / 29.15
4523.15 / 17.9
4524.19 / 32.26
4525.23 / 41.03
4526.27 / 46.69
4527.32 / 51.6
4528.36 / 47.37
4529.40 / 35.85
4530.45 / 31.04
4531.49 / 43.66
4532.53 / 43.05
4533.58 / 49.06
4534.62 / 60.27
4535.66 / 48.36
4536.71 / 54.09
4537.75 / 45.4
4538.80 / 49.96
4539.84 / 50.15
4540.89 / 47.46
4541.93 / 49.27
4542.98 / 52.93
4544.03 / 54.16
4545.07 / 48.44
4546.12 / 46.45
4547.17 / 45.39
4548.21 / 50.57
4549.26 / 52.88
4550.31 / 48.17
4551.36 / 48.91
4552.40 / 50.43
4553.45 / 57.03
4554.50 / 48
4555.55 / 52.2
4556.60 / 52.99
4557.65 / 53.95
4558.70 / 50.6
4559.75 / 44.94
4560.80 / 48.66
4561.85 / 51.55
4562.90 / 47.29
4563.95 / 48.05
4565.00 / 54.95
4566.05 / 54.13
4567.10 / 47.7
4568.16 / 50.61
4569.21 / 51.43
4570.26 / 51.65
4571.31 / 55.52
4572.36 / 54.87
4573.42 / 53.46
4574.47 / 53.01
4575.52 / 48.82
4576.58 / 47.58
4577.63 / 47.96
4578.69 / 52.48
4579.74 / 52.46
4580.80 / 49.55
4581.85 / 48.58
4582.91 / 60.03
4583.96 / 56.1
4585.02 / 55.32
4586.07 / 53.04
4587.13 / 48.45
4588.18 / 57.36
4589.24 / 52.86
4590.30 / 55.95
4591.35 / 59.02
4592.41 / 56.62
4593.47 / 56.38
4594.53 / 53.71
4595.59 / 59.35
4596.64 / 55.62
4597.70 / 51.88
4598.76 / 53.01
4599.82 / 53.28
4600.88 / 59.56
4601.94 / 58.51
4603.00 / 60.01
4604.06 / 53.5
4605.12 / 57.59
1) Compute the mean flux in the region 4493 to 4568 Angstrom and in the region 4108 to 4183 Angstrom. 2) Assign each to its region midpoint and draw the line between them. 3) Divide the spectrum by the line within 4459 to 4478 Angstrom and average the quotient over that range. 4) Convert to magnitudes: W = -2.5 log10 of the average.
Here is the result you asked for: 0.10 mag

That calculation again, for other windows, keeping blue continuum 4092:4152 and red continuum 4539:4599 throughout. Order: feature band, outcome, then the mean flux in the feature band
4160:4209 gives 0.28 mag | 66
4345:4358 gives 0.29 mag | 54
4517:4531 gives 0.33 mag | 41.3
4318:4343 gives 0.30 mag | 55.1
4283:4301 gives 0.32 mag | 56.2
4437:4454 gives 0.20 mag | 51.9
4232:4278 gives 0.34 mag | 57.8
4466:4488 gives 0.21 mag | 49.4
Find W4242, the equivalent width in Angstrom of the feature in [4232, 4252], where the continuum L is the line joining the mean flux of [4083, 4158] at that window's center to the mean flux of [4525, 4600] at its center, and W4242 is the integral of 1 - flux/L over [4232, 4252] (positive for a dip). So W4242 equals 6.0 Angstrom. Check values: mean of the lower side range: 92.8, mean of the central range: 56.7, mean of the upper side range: 50.9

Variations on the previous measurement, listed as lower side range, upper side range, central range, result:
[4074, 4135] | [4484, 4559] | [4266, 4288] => 6.5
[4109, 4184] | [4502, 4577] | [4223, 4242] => 4.4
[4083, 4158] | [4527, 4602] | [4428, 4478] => 9.1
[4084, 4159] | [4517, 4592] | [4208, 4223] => 4.0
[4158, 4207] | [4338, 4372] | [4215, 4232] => 1.2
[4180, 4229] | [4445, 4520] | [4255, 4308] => 0.9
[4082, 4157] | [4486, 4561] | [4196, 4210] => 4.0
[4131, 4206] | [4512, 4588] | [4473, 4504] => 1.2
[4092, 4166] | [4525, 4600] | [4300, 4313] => 2.3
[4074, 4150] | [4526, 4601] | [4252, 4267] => 4.4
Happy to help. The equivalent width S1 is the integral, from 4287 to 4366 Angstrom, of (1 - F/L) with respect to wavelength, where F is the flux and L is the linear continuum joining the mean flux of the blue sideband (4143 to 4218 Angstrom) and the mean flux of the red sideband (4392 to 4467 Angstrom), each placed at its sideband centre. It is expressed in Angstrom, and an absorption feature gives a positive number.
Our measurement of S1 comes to 3.1 Angstrom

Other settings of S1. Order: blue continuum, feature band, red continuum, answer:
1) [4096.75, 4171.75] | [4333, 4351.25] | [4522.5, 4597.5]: 4.13 Angstrom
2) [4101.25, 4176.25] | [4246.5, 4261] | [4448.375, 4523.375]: 2.93 Angstrom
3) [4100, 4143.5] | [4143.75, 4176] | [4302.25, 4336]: 4.72 Angstrom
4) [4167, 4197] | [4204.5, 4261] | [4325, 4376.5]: 4.12 Angstrom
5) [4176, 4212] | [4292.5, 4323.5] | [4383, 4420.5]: -1.04 Angstrom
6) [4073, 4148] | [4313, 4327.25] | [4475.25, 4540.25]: 2.75 Angstrom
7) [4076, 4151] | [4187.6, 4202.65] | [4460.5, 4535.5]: 4.32 Angstrom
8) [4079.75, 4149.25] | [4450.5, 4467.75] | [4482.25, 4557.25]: 1.54 Angstrom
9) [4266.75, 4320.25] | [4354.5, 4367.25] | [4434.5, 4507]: -0.07 Angstrom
